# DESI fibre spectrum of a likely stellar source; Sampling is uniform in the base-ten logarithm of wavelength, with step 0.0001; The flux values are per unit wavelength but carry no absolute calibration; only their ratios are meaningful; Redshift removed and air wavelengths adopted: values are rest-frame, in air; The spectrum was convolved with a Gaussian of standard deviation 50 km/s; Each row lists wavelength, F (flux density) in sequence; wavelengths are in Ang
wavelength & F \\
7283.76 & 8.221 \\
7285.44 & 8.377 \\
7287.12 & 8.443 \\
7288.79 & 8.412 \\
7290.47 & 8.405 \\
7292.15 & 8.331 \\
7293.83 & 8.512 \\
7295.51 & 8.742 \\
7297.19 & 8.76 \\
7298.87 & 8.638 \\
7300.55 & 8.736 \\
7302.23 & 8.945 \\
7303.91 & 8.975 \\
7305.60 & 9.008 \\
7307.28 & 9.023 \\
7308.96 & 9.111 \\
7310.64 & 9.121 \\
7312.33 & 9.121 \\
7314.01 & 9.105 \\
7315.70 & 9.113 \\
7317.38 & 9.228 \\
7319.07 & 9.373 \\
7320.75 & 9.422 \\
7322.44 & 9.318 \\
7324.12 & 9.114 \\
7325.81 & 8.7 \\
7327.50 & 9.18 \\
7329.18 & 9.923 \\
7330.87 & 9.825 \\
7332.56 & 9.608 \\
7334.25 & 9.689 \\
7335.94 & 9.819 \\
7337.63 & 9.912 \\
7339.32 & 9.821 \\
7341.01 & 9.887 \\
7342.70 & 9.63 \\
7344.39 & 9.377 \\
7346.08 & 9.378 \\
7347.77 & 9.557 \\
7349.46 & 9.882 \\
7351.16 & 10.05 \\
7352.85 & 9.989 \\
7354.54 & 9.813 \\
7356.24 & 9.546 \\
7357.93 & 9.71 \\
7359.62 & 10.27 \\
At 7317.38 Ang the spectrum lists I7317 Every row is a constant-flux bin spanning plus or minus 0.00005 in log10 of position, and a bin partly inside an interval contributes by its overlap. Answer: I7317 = 9.228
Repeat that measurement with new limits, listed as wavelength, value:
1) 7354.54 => 9.813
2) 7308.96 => 9.111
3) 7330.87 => 9.825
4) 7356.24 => 9.546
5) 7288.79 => 8.412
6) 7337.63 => 9.912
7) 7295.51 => 8.742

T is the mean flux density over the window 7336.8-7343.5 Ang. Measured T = 9.81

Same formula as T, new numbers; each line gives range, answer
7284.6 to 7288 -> 8.42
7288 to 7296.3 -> 8.48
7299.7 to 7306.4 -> 8.91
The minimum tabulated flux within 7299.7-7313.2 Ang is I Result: 8.736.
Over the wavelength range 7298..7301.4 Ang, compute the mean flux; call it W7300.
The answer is 8.69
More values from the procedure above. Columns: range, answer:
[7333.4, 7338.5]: 9.8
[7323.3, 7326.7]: 8.89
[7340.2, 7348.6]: 9.57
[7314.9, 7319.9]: 9.24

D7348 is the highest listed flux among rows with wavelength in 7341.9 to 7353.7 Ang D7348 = 10.05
